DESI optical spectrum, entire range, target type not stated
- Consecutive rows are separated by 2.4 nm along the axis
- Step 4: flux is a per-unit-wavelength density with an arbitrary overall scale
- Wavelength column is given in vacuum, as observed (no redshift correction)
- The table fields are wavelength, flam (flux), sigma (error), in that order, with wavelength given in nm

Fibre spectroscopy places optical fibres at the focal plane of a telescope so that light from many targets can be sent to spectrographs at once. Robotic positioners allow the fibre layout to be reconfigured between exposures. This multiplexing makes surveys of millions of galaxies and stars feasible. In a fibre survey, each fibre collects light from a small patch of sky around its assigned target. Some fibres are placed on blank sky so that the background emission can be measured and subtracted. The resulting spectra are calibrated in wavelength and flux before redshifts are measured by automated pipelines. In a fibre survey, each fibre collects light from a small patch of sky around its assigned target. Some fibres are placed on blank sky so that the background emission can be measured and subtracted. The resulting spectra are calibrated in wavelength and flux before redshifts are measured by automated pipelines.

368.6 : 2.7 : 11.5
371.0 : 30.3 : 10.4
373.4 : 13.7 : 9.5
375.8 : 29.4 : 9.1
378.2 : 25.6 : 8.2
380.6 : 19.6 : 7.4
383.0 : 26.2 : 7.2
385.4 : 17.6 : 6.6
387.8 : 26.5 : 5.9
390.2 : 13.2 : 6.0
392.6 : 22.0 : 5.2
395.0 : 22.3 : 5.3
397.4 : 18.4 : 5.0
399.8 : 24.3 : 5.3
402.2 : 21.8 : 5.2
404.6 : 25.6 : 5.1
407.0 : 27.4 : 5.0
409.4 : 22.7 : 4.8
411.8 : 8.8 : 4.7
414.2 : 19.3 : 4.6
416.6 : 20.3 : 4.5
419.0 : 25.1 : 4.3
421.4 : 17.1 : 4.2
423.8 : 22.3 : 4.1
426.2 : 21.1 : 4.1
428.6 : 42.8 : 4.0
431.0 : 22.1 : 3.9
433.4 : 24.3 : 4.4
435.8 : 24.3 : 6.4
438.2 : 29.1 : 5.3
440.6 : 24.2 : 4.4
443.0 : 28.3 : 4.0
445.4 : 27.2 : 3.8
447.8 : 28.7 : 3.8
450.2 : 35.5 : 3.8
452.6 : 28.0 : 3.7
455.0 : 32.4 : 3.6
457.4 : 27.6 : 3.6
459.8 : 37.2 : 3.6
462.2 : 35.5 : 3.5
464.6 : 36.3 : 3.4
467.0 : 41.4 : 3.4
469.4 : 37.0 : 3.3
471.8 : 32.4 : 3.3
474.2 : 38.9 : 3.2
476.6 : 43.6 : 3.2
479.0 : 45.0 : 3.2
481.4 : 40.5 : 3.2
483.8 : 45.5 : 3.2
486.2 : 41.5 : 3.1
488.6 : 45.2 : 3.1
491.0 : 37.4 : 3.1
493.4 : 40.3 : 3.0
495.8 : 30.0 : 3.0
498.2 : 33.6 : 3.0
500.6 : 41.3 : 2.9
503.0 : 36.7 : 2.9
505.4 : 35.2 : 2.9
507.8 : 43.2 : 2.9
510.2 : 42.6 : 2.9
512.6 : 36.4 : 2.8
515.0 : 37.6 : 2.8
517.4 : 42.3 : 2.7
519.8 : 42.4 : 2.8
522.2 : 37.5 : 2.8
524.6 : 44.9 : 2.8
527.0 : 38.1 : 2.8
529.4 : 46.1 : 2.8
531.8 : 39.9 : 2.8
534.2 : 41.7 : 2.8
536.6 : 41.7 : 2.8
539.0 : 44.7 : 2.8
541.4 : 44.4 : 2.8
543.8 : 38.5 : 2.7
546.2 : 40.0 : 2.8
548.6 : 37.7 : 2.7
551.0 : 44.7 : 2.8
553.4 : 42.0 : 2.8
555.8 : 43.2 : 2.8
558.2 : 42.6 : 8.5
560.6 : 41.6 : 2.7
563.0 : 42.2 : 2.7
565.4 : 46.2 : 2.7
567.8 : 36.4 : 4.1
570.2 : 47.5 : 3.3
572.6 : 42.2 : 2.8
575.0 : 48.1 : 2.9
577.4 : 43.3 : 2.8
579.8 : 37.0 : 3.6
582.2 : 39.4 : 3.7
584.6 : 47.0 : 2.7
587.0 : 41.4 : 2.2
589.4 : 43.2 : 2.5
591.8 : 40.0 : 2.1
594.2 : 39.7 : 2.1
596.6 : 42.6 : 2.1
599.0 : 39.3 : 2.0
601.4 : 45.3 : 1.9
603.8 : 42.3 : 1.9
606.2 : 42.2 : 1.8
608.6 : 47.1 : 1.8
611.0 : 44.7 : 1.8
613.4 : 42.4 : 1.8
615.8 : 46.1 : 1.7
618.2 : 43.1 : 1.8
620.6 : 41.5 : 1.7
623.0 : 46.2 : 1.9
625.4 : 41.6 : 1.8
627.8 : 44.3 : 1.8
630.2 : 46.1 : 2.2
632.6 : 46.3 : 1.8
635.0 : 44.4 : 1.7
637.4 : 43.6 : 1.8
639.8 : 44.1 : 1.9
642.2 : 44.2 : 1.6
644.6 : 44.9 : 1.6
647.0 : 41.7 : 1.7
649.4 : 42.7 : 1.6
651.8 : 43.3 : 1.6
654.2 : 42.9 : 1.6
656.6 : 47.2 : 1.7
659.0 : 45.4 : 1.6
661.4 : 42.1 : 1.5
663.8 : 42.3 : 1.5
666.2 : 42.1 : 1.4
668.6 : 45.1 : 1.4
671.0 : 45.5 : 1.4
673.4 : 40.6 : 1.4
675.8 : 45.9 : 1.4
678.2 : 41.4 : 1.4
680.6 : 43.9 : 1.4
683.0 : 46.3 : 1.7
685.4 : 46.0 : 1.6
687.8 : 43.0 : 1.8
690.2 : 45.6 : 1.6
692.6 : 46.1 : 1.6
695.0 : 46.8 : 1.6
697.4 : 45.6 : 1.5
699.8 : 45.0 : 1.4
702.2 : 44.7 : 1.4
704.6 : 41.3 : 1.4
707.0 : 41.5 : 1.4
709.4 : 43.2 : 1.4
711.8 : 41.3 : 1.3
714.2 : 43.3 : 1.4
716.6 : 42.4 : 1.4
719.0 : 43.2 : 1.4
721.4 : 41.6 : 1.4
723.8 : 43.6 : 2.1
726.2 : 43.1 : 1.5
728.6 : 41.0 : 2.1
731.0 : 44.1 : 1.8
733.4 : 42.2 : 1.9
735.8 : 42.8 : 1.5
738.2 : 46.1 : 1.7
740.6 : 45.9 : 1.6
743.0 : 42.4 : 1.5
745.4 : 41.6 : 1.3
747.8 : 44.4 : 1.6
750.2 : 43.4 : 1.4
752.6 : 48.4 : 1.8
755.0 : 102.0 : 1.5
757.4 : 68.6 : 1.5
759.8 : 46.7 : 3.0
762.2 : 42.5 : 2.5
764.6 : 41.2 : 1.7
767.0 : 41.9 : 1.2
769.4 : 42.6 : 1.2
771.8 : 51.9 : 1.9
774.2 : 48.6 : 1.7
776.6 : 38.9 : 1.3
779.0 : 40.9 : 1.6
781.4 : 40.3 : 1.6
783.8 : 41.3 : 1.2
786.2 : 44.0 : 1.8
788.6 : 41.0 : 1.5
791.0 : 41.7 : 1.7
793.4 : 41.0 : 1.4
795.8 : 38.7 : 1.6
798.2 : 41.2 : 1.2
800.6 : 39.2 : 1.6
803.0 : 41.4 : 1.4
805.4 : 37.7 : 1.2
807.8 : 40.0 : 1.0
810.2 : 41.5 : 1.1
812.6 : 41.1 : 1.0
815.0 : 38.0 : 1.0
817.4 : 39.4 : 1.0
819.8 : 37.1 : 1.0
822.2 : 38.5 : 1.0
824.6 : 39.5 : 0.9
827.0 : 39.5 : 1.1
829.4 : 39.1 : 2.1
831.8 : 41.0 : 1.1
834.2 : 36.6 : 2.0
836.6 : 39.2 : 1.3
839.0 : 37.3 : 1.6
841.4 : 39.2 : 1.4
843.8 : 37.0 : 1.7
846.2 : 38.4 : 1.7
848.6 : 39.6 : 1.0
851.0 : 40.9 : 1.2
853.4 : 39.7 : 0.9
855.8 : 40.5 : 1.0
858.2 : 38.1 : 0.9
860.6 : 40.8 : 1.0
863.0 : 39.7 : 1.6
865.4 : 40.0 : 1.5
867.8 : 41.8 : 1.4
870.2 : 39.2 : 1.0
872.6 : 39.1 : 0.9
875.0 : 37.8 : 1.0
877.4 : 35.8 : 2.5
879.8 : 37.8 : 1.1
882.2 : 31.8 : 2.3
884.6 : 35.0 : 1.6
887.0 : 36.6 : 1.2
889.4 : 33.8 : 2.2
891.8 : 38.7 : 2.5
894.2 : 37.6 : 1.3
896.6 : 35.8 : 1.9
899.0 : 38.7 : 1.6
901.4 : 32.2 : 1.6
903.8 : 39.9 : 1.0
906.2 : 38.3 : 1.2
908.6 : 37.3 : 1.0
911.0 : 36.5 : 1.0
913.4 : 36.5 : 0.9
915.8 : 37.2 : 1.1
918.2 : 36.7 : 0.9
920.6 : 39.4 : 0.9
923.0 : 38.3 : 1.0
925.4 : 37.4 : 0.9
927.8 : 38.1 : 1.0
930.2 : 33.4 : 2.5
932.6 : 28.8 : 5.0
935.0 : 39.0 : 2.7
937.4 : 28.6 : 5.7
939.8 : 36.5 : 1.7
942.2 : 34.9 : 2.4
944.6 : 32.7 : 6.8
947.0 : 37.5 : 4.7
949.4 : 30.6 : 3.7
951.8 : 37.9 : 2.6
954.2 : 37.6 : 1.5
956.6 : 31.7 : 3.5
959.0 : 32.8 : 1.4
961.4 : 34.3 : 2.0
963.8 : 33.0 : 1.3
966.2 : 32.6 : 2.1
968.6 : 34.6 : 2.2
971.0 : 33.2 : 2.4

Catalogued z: 0.149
